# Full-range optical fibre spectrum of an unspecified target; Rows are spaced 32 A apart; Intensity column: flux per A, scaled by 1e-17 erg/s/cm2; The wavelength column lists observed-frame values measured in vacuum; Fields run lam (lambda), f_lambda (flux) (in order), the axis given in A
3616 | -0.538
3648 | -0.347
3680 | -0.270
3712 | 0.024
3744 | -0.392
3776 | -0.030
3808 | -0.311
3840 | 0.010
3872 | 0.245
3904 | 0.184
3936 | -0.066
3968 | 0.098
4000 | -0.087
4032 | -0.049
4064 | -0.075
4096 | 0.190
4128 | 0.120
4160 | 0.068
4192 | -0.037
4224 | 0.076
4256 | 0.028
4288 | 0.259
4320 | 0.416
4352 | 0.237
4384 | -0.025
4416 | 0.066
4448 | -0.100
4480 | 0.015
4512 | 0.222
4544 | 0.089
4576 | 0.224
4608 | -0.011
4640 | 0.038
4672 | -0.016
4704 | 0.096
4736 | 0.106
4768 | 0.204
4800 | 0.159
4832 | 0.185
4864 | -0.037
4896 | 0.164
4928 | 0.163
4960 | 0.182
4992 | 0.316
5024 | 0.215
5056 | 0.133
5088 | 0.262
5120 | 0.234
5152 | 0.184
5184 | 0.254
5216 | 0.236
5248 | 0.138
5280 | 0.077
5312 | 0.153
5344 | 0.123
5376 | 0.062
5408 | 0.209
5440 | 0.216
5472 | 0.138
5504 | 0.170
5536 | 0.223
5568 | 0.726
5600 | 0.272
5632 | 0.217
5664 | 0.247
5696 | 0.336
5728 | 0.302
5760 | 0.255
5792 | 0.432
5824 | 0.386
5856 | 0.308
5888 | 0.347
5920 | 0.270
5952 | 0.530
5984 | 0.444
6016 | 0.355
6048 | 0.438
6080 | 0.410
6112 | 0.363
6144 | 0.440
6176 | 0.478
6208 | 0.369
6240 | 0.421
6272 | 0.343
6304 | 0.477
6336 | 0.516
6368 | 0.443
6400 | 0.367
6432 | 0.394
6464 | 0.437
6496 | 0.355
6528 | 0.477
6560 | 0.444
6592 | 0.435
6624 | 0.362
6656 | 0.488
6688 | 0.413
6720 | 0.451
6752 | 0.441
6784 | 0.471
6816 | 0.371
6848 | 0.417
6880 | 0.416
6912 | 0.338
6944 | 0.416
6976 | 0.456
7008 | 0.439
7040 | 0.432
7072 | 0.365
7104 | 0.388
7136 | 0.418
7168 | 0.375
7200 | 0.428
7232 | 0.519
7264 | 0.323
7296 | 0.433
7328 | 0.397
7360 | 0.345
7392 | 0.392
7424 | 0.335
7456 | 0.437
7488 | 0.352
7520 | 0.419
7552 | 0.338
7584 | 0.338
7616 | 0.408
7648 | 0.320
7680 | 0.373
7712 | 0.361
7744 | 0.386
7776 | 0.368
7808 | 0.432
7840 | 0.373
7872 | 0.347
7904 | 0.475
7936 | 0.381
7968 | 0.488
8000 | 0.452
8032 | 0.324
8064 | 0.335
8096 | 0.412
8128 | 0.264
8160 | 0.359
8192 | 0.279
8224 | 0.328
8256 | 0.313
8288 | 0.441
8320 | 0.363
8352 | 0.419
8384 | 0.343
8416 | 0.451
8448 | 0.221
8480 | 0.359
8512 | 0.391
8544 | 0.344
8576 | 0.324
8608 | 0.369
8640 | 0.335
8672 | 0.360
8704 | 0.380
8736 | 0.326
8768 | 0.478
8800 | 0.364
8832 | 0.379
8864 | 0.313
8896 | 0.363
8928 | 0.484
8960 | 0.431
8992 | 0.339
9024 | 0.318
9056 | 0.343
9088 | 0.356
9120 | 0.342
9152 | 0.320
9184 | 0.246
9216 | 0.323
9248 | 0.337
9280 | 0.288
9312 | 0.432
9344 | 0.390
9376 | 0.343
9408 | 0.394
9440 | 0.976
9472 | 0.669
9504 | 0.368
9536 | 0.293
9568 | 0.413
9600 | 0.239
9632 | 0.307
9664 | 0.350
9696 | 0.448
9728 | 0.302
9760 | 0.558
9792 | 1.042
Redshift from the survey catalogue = 0.489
